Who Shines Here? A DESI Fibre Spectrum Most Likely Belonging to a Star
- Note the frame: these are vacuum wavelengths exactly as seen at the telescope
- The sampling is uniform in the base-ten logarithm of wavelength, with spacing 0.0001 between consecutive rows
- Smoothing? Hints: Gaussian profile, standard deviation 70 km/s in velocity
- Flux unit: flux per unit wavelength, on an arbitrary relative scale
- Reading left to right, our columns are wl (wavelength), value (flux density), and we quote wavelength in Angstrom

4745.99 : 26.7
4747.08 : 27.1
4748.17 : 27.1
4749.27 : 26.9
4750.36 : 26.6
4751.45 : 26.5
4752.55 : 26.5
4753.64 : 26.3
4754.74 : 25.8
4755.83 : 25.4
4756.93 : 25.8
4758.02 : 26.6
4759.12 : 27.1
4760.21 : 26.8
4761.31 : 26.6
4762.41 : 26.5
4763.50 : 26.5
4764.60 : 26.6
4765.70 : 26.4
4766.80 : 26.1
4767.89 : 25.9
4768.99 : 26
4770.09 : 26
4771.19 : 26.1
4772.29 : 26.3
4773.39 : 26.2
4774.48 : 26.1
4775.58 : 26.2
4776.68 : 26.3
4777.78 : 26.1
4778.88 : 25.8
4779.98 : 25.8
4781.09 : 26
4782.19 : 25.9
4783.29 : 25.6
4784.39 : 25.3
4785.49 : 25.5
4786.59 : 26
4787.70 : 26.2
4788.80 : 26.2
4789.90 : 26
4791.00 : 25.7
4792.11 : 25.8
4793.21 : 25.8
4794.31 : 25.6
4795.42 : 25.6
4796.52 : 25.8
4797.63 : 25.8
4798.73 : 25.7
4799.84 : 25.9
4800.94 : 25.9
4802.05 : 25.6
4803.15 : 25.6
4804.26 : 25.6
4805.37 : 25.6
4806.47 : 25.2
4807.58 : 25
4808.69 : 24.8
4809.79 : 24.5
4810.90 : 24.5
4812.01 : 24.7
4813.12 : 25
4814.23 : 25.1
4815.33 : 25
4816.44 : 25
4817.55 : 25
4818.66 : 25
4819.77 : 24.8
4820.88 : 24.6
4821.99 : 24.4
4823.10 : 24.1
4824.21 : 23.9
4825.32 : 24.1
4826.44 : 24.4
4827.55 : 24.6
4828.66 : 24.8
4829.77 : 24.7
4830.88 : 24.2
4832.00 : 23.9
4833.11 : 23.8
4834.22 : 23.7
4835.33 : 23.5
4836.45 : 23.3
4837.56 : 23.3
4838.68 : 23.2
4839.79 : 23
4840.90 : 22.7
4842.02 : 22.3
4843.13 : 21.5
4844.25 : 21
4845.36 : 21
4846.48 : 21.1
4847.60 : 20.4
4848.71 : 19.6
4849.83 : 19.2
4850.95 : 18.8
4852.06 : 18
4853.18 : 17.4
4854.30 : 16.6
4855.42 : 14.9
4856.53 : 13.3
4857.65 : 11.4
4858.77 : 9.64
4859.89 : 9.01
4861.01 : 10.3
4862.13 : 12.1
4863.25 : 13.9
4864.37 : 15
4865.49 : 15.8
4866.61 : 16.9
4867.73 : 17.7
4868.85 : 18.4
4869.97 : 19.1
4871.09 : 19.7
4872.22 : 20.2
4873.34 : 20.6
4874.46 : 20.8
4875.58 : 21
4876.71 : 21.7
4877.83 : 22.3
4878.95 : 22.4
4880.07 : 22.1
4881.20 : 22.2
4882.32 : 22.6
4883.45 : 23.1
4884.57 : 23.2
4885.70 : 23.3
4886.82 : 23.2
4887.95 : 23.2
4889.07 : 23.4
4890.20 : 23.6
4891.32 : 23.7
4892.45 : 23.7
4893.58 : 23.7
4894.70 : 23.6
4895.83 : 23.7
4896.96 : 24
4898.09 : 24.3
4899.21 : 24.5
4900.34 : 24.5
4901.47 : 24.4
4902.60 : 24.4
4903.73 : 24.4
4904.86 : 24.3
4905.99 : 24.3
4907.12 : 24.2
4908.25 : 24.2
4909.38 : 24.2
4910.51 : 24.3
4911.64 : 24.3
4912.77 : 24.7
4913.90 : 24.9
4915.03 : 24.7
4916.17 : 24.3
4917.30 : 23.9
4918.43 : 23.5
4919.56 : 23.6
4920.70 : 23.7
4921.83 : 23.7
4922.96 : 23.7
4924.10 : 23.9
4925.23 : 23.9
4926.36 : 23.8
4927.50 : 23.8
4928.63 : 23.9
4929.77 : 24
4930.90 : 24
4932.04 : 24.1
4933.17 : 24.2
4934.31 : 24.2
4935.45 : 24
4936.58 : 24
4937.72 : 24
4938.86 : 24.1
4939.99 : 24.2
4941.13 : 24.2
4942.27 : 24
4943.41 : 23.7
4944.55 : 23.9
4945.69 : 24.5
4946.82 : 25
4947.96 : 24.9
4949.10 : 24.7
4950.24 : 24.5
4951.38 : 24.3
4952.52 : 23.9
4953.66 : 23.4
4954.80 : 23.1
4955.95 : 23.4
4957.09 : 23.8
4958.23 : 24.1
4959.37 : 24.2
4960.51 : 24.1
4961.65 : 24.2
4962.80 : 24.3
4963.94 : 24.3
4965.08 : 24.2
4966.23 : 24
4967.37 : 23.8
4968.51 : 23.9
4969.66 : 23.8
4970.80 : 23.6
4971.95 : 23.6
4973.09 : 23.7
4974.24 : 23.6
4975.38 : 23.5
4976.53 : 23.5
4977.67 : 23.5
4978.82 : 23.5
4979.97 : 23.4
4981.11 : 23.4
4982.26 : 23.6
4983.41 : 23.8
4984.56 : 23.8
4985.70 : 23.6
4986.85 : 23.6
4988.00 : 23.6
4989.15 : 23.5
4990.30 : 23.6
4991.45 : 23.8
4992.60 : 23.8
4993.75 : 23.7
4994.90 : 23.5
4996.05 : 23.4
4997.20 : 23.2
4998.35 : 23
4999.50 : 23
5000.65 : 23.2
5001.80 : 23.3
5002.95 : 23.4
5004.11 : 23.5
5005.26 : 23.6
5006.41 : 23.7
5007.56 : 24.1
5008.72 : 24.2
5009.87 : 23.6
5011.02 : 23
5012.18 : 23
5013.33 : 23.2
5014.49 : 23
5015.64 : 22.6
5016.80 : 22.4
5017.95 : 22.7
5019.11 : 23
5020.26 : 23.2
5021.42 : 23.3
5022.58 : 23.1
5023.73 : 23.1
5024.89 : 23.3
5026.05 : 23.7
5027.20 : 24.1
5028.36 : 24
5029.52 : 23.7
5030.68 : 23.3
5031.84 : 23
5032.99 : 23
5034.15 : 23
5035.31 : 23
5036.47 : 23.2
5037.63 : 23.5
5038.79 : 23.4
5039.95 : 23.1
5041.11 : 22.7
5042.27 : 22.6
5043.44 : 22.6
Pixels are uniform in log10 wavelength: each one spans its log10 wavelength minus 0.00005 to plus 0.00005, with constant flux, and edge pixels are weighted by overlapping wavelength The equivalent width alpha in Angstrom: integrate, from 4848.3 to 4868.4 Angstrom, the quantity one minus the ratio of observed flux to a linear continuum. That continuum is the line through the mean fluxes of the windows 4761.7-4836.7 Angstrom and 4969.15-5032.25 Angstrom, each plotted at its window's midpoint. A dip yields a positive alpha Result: 8.0 Angstrom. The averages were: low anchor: 25.3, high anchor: 23.4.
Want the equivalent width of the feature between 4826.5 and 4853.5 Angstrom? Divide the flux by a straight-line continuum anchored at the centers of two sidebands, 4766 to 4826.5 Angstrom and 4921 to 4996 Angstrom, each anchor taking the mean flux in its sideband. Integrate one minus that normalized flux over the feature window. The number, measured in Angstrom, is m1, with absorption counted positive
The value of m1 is 3.2 Angstrom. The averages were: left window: 25.5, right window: 23.9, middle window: 22.1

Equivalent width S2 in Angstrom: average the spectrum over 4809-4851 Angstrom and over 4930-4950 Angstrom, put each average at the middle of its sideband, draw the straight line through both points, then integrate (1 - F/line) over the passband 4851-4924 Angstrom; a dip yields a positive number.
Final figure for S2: 8.55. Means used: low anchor 23.4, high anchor 24.2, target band 21.1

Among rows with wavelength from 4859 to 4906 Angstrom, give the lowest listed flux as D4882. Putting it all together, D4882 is 9.01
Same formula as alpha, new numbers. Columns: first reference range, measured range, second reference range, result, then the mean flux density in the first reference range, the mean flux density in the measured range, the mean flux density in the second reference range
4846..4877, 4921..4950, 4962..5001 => -4.26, 16.8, 24.1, 23.6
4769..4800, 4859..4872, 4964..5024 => 5.05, 25.9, 15.2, 23.5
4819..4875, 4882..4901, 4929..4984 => -1.83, 19.9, 23.6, 23.9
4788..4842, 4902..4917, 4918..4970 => -0.11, 24.8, 24.4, 24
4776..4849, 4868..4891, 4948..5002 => 2.33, 24.6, 21.8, 23.7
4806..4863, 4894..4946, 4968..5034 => -3.82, 21.4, 24.1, 23.4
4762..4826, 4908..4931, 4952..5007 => 0.20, 25.5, 24.1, 23.6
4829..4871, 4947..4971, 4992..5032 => -2.41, 18.8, 24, 23.3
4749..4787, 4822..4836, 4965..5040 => 0.72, 26.2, 24.1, 23.4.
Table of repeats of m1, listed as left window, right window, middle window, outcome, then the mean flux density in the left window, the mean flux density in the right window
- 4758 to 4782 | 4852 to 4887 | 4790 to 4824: -3.00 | 26.3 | 18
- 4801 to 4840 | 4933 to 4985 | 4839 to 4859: 4.74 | 24.5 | 23.9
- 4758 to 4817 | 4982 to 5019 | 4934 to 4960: -0.10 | 25.8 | 23.4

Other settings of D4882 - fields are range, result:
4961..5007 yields 23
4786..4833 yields 23.9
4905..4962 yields 23.1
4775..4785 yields 25.3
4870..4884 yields 19.7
